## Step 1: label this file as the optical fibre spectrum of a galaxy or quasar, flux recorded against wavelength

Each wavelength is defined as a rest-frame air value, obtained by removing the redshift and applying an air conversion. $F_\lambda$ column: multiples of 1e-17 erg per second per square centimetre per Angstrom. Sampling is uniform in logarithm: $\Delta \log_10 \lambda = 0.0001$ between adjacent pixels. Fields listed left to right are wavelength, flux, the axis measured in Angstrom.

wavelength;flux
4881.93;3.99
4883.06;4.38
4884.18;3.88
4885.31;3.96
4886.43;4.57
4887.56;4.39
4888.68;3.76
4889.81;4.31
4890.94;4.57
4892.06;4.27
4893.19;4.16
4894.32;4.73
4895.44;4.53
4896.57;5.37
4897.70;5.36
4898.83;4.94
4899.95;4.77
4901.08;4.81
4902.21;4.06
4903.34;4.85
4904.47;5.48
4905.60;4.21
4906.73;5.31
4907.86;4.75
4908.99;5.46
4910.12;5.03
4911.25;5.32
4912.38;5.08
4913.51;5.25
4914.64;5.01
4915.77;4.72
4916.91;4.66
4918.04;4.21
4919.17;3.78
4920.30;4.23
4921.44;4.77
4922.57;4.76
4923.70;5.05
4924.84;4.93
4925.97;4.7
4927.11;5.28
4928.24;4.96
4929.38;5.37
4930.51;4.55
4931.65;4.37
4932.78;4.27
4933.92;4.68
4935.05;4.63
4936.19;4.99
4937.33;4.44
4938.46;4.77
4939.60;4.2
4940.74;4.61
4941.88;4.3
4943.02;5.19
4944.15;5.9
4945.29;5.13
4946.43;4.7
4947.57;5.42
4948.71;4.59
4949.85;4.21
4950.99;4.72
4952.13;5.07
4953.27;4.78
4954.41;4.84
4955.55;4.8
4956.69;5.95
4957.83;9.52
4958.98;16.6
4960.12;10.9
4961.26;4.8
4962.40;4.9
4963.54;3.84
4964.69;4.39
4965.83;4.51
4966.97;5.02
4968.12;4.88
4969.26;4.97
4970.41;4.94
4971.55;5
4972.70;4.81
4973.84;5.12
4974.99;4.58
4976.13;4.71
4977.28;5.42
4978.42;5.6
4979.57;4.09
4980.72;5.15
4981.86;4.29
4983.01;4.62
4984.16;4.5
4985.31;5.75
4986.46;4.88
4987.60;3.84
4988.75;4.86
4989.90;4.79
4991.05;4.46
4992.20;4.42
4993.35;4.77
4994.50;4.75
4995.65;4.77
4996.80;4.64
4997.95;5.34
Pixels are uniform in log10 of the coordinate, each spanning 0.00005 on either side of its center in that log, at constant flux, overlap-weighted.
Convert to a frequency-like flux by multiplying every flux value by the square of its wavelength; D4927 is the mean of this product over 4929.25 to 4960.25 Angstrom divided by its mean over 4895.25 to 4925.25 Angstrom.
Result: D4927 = 1.16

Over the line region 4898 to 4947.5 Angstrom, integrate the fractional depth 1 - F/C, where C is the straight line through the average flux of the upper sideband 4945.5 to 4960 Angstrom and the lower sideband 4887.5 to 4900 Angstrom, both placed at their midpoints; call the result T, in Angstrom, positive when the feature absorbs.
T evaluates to 5.72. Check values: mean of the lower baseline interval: 4.6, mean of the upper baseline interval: 6.38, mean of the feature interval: 4.81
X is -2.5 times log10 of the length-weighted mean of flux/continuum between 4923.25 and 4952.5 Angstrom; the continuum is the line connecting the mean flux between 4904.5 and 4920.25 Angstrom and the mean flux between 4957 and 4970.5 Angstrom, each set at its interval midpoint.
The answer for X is 0.19 mag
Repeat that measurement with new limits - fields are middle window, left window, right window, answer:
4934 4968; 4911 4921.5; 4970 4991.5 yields -0.17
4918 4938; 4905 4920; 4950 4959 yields 0.15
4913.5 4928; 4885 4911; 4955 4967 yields 0.17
